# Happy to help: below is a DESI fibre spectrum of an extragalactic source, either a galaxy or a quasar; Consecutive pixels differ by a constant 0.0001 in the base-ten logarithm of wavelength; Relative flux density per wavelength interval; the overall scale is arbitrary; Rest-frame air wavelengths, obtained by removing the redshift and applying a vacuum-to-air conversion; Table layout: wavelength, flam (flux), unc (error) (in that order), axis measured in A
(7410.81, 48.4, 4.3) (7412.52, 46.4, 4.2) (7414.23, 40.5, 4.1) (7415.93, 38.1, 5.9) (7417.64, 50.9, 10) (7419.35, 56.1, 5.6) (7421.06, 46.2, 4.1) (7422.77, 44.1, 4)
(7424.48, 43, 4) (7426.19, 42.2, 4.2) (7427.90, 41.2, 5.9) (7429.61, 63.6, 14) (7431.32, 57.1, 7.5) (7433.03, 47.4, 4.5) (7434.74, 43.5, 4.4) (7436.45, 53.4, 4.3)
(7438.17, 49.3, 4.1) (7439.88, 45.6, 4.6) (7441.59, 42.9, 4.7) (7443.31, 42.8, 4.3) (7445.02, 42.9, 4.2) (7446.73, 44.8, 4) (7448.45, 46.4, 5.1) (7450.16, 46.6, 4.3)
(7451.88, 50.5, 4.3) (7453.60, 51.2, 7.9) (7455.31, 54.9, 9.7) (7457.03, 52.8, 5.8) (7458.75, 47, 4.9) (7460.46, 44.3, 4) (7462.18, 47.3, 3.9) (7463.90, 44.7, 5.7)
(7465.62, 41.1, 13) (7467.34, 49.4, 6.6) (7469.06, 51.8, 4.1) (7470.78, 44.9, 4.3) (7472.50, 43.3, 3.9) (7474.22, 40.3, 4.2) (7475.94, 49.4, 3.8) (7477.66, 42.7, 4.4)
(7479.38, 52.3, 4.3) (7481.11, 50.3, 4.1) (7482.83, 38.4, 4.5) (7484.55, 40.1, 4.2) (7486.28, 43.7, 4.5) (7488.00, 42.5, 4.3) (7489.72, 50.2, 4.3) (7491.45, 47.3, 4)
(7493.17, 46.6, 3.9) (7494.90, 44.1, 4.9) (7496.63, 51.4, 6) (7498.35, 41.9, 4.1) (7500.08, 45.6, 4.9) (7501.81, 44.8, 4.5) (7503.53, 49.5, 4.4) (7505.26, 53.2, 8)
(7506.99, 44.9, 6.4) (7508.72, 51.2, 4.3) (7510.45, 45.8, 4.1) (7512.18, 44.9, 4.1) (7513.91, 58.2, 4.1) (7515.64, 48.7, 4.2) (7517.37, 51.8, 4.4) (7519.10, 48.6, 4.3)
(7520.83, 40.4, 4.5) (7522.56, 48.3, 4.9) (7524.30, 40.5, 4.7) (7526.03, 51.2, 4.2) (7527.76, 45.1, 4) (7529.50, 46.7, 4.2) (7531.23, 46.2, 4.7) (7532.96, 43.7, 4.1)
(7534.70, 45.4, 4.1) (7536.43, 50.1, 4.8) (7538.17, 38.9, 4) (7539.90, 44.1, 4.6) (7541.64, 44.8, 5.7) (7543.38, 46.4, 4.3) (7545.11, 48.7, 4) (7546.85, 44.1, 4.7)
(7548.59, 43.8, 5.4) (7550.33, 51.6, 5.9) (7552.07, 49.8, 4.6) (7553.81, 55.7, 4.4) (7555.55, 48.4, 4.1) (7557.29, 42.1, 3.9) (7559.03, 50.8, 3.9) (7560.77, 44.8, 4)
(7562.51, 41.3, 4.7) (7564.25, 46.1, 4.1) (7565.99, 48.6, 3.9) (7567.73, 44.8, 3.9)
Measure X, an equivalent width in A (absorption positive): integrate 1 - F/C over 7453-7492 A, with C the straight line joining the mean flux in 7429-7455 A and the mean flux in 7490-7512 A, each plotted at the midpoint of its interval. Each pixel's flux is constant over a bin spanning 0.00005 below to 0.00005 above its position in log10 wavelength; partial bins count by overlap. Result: 1.1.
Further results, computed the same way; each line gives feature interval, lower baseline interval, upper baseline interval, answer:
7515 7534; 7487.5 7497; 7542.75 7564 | 0.27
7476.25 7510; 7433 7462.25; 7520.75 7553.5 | 0.25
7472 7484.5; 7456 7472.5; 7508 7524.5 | 0.60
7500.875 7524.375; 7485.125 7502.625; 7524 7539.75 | -1.33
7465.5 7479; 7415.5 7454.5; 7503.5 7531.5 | 0.52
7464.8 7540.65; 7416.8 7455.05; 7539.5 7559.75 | 2.14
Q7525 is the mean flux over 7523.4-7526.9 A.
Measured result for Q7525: 45.8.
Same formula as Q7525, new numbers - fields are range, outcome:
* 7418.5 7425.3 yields 47.3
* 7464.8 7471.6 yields 46.8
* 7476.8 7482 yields 48.4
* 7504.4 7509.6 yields 49.7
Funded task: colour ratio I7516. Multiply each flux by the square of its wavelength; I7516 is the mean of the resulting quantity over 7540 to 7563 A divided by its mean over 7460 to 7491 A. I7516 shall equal 1.1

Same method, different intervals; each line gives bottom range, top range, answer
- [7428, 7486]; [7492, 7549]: 1.01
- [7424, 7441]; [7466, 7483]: 0.97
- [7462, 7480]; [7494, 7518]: 1.06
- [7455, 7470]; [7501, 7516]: 1.04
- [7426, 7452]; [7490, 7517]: 1.03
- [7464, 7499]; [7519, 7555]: 1.03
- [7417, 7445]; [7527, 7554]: 1.00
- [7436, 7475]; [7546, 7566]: 1.04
